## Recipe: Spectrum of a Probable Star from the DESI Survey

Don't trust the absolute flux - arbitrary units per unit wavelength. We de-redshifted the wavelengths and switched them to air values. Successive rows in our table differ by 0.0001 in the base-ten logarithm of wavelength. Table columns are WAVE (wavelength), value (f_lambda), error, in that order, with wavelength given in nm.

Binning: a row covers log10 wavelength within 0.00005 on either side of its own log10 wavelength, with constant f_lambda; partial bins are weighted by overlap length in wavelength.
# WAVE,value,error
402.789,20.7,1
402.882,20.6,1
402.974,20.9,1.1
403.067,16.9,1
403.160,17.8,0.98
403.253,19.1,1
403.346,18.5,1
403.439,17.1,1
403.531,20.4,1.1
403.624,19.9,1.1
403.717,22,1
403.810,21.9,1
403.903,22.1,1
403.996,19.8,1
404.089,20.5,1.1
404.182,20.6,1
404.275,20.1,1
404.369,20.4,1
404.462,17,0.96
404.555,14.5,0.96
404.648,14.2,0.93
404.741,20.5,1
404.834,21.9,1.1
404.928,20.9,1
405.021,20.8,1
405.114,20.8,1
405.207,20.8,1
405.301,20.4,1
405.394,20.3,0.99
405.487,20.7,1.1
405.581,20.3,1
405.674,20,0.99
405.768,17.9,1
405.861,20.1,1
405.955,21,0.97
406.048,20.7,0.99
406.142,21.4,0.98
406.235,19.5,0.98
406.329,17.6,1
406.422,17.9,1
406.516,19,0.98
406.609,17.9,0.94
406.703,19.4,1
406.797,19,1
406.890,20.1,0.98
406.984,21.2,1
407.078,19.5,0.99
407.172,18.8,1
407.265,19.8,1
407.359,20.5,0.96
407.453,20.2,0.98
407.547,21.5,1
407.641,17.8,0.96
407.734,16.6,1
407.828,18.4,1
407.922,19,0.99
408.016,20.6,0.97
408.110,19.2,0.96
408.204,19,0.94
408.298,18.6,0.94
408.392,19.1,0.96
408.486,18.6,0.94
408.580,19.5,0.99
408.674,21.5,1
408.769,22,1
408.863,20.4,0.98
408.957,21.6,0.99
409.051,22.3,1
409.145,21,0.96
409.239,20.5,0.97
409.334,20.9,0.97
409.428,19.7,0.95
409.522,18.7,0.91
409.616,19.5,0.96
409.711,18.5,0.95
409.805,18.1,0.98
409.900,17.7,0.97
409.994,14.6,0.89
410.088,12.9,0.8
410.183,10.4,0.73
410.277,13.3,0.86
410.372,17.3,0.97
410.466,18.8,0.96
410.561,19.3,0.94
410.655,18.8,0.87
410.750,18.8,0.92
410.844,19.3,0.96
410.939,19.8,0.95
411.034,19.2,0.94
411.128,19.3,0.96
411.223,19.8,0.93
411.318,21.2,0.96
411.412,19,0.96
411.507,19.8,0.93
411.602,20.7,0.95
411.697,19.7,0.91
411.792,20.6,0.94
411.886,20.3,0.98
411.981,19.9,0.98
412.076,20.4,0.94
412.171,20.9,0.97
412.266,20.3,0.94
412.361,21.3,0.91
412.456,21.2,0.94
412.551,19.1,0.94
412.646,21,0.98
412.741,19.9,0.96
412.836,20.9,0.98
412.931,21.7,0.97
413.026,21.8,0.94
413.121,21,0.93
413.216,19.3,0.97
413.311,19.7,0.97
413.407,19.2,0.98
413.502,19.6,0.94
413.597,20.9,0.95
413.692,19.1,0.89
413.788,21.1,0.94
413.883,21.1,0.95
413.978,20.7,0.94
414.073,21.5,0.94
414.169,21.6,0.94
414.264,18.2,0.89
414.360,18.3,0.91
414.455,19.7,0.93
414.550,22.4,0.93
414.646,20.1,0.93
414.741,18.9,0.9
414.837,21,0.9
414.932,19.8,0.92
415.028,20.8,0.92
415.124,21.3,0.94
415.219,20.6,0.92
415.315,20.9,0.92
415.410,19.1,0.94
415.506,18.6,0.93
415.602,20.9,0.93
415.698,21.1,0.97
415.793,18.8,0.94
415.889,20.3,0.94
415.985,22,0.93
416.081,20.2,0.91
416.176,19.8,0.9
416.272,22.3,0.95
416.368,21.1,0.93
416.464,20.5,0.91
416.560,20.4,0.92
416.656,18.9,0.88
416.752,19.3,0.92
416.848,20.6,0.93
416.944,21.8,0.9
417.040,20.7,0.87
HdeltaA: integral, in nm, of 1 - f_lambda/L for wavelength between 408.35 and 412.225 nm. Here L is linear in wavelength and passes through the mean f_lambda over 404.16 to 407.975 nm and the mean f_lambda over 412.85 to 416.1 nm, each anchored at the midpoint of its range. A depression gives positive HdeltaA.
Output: 0.15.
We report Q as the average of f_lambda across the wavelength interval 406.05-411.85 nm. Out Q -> 19.1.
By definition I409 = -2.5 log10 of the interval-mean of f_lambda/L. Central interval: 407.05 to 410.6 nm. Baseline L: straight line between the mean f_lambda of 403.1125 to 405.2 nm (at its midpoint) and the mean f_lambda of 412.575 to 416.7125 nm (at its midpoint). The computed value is 0.06 mag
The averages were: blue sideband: 19.6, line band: 18.8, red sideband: 20.4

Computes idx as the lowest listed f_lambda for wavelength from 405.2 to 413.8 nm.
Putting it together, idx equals 10.4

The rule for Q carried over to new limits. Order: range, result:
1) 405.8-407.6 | 19.7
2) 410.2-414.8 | 19.9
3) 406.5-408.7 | 19.4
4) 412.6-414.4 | 20.4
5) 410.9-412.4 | 20.1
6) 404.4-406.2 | 19.7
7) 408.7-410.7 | 18.4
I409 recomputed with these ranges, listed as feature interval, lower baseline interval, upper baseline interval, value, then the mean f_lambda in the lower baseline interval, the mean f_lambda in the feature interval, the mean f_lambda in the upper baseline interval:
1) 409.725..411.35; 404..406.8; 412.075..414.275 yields 0.15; 19.5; 17.6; 20.5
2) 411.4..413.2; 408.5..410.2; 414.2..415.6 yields -0.05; 19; 20.5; 20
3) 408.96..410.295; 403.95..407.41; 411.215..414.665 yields 0.12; 19.6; 17.9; 20.4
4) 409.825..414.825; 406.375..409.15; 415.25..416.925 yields 0.03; 19.7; 19.5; 20.3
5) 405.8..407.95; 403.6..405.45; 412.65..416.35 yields 0.04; 20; 19.4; 20.4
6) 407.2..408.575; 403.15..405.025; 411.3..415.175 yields 0.04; 19.5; 19.2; 20.4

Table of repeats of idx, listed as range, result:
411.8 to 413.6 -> 19.1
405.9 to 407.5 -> 17.6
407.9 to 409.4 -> 18.6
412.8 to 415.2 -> 18.2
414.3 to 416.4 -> 18.3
